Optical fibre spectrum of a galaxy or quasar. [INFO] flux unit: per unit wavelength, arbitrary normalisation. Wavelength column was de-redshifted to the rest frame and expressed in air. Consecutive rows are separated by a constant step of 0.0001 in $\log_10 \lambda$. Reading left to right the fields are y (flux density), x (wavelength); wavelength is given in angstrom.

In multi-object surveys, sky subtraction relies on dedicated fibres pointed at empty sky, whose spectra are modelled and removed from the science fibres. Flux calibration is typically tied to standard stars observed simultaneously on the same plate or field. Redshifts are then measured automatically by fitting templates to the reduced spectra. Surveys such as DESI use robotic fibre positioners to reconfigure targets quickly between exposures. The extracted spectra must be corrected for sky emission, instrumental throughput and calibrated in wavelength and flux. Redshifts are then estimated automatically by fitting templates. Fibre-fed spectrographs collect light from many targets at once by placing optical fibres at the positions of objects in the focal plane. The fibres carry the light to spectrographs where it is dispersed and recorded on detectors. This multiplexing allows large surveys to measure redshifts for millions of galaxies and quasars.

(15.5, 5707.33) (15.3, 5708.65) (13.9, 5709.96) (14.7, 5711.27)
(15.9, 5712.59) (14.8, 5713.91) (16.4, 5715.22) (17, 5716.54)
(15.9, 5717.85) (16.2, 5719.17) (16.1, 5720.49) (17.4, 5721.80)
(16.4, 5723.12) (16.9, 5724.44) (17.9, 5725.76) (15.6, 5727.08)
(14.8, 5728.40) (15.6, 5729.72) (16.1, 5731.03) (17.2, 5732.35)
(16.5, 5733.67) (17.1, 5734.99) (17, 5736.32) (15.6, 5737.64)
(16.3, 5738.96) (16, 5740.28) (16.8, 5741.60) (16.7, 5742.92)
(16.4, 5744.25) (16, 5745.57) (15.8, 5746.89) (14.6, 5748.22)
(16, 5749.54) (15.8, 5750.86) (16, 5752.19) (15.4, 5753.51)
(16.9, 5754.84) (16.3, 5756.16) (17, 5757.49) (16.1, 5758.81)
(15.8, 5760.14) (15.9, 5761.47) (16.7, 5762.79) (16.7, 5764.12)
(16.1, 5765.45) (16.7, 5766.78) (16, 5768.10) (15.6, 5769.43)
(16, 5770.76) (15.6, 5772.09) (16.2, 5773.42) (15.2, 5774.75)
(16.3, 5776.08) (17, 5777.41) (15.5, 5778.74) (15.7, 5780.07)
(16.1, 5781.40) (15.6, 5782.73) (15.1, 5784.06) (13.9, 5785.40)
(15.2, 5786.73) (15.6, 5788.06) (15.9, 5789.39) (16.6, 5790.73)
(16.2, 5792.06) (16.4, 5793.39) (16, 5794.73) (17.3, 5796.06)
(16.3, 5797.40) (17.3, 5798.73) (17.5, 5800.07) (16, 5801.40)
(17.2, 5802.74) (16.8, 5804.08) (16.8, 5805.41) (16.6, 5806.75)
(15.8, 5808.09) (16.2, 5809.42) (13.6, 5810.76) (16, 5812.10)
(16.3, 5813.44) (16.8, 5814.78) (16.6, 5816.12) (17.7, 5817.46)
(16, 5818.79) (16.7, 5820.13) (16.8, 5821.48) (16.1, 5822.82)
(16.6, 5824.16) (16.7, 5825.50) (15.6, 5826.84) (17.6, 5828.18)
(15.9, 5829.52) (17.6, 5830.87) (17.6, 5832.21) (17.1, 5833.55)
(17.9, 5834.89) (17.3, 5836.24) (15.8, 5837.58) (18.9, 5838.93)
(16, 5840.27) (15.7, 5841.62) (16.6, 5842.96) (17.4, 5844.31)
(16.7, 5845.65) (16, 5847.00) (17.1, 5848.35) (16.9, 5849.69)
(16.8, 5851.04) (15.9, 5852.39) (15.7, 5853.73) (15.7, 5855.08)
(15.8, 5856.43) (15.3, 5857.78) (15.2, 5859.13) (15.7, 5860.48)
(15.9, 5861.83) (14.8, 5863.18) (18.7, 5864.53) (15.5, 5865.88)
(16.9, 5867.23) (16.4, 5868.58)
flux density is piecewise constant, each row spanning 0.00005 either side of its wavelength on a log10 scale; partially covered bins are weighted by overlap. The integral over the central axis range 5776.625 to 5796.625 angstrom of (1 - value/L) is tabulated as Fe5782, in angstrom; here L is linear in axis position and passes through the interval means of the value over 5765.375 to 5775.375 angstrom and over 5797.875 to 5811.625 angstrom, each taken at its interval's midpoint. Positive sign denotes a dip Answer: 0.3 angstrom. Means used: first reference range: 15.9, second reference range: 16.4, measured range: 15.9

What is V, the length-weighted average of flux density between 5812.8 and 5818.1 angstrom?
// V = 16.8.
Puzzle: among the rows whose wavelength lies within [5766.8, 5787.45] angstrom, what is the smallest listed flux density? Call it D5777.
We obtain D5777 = 13.9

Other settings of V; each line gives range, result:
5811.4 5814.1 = 16.1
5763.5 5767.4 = 16.5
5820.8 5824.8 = 16.5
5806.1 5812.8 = 15.6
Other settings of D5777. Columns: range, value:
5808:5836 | 13.6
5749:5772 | 15.4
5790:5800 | 16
